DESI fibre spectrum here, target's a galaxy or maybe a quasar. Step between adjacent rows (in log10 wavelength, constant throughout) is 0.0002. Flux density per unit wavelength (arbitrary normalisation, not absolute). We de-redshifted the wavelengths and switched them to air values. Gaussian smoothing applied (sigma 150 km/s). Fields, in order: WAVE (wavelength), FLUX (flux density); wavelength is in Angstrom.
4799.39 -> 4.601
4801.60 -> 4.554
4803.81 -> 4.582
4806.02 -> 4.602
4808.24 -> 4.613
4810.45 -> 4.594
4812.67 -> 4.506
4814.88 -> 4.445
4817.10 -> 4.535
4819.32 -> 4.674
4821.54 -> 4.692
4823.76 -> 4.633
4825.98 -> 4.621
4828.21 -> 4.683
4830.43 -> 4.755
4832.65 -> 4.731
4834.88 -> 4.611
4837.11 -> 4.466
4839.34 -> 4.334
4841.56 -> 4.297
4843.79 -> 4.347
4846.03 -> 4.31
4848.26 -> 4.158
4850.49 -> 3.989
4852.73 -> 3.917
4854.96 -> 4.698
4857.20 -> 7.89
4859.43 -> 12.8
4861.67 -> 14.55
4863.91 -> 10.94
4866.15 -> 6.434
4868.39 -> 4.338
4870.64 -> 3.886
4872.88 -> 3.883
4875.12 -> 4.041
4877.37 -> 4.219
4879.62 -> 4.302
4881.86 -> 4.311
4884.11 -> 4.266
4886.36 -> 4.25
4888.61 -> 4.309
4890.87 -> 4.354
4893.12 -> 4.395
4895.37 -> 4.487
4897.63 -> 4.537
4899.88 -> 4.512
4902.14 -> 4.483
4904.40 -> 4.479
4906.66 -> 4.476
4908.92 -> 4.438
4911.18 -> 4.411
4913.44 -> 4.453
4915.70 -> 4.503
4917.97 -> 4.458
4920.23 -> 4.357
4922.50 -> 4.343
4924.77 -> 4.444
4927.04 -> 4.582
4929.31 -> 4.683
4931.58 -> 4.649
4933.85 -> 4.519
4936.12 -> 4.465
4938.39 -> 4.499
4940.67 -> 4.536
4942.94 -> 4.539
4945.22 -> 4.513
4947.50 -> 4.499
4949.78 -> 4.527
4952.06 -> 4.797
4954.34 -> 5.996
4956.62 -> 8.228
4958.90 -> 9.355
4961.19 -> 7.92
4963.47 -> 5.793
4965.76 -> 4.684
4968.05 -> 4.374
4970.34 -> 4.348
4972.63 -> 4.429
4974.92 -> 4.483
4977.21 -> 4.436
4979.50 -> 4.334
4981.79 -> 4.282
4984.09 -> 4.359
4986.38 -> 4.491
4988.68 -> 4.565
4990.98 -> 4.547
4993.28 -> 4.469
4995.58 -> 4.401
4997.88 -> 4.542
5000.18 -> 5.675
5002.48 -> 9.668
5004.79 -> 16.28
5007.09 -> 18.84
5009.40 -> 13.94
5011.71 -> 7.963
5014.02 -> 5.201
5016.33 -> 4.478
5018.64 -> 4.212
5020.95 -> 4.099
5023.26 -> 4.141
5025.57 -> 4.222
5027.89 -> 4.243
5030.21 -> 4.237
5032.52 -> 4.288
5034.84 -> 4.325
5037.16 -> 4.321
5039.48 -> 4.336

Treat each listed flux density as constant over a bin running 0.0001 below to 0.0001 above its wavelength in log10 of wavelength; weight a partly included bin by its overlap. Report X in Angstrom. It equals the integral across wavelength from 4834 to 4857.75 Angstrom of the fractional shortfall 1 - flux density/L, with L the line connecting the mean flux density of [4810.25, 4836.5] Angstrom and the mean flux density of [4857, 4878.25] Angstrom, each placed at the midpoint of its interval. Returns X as 5.6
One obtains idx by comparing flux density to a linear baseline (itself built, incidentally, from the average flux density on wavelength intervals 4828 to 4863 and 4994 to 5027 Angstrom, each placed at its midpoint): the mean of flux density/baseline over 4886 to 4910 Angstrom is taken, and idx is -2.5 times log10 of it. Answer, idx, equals 0.400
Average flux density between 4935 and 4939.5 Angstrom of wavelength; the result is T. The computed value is 4.49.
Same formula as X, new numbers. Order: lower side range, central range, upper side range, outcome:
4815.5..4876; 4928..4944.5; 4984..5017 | 5.5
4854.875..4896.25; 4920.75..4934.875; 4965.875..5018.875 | 3.8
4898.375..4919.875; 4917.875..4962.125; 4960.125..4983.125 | -4.8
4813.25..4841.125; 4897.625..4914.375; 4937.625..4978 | 1.9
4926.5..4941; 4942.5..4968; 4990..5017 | -0.4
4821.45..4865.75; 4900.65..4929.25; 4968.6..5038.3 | 7.0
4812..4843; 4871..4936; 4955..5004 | 8.2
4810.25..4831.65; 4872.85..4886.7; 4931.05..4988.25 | 1.8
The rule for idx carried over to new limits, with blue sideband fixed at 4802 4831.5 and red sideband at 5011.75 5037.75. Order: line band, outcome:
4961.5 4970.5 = -0.136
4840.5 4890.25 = -0.223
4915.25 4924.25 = 0.036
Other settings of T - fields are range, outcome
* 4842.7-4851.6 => 4.2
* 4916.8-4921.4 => 4.4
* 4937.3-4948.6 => 4.52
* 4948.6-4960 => 6.57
